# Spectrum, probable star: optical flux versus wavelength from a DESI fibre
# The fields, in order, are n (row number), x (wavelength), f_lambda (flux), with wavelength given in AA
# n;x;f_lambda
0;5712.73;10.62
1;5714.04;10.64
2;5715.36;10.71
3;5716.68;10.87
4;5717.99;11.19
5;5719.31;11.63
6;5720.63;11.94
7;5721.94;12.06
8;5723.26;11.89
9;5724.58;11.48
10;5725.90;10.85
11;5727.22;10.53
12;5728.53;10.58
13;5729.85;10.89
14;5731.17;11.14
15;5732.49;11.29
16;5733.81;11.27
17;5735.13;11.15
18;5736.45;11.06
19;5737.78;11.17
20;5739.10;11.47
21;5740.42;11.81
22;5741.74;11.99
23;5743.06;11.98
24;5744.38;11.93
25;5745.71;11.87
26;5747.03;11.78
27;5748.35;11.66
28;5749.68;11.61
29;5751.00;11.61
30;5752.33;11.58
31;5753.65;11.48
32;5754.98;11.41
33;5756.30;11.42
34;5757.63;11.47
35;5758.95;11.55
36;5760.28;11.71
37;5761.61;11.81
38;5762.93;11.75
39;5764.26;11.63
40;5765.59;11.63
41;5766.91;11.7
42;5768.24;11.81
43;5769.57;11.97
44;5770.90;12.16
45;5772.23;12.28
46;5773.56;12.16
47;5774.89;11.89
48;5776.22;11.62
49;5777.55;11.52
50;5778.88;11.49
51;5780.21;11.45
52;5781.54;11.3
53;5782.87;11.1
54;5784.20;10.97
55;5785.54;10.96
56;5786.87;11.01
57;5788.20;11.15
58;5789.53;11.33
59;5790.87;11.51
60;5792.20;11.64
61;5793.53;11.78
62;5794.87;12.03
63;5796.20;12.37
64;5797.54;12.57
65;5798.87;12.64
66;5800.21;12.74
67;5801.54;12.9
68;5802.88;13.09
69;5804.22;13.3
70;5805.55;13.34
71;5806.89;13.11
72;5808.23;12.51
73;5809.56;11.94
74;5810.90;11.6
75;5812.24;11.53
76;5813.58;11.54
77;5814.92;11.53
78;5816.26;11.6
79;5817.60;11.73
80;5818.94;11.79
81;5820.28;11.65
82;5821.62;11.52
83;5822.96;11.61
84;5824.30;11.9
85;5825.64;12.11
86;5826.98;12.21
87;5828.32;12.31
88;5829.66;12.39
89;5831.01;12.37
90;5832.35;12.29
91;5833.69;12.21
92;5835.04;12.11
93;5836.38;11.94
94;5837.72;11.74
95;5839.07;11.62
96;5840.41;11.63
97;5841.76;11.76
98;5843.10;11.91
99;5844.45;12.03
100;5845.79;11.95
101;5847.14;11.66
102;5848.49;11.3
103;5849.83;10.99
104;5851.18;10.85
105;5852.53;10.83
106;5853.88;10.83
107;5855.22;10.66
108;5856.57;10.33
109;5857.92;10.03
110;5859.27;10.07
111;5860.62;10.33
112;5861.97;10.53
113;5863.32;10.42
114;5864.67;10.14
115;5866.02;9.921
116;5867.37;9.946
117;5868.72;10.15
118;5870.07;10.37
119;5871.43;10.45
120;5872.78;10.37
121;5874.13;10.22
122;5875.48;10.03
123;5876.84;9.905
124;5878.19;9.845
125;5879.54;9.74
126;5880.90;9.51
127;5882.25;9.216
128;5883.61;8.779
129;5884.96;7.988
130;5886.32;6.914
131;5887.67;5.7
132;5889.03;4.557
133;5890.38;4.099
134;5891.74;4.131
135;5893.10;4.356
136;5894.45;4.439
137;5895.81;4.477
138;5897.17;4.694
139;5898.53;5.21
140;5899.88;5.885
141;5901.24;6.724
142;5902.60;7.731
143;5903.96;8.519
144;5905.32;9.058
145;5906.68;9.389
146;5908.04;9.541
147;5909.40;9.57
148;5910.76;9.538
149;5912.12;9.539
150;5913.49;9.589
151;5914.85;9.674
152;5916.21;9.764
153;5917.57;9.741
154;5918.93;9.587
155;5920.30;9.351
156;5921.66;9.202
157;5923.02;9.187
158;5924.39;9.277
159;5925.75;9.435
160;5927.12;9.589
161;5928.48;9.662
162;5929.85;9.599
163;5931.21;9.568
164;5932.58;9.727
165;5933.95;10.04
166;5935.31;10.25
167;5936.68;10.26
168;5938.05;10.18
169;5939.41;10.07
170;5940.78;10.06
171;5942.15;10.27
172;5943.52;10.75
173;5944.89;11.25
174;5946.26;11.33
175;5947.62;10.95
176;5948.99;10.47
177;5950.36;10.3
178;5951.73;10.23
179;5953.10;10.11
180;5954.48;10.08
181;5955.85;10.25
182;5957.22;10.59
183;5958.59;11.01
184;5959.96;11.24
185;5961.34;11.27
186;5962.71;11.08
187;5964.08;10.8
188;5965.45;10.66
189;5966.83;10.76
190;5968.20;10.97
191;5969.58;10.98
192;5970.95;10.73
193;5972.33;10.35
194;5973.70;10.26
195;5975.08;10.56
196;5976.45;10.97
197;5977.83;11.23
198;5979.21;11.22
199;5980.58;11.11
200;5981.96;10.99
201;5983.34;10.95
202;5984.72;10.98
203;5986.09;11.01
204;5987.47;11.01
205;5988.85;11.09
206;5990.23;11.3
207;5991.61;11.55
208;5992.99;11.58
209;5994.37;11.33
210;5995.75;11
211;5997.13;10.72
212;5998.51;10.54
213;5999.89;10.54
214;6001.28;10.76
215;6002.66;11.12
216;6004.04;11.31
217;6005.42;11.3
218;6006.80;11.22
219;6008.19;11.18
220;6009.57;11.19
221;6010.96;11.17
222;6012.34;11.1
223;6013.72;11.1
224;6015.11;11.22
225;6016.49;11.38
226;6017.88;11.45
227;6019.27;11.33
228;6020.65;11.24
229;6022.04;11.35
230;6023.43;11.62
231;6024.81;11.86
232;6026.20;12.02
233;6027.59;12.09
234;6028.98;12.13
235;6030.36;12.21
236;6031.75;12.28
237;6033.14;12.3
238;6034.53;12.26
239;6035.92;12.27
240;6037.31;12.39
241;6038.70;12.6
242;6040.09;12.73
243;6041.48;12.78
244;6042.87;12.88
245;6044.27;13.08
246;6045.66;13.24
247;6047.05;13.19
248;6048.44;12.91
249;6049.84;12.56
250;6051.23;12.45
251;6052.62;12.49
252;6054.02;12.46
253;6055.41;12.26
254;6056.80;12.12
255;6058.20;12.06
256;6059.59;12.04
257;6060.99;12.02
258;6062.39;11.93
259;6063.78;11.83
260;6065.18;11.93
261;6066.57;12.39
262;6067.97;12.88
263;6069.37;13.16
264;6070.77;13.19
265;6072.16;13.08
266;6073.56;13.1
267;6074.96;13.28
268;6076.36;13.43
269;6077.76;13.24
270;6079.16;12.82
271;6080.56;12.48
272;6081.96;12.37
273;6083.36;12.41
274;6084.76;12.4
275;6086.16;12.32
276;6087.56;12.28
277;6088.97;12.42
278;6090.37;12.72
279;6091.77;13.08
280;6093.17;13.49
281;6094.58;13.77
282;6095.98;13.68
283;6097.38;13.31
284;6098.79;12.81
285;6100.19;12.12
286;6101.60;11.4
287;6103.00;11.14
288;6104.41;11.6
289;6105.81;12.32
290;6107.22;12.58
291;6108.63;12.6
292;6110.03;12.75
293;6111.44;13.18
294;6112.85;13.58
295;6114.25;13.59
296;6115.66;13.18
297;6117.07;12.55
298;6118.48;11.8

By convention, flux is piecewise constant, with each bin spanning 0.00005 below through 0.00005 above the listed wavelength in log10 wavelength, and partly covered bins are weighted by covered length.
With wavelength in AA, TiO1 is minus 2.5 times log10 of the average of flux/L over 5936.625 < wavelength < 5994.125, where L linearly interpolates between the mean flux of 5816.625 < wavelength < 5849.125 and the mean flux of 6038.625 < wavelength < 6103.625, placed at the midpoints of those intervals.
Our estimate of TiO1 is 0.14 mag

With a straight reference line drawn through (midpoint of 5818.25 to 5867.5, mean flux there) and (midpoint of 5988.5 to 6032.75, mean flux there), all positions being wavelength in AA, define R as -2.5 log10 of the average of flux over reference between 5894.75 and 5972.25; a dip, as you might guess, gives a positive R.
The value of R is 0.18 mag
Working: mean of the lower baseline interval 11.4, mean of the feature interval 9.62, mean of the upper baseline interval 11.4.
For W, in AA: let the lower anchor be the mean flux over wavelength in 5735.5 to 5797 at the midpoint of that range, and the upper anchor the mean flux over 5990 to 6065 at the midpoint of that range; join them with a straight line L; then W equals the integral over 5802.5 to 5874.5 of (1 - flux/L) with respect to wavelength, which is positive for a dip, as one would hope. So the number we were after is 1.4 AA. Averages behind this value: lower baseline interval 11.6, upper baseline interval 11.8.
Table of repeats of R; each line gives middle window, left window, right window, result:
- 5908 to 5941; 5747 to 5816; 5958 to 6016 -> 0.165 mag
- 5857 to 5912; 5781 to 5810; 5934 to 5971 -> 0.327 mag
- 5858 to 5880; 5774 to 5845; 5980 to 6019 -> 0.151 mag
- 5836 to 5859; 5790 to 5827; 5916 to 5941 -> 0.008 mag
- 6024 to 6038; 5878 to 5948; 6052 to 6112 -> -0.074 mag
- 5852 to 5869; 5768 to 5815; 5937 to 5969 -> 0.106 mag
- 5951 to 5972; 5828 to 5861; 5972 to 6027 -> 0.050 mag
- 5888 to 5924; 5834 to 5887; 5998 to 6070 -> 0.392 mag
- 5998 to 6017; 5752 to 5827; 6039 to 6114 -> 0.127 mag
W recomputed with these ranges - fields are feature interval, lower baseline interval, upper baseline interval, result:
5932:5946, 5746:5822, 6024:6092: 2.2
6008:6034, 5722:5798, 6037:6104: 1.8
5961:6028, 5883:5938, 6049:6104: -4.8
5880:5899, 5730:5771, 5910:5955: 7.9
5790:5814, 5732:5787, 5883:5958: -3.3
